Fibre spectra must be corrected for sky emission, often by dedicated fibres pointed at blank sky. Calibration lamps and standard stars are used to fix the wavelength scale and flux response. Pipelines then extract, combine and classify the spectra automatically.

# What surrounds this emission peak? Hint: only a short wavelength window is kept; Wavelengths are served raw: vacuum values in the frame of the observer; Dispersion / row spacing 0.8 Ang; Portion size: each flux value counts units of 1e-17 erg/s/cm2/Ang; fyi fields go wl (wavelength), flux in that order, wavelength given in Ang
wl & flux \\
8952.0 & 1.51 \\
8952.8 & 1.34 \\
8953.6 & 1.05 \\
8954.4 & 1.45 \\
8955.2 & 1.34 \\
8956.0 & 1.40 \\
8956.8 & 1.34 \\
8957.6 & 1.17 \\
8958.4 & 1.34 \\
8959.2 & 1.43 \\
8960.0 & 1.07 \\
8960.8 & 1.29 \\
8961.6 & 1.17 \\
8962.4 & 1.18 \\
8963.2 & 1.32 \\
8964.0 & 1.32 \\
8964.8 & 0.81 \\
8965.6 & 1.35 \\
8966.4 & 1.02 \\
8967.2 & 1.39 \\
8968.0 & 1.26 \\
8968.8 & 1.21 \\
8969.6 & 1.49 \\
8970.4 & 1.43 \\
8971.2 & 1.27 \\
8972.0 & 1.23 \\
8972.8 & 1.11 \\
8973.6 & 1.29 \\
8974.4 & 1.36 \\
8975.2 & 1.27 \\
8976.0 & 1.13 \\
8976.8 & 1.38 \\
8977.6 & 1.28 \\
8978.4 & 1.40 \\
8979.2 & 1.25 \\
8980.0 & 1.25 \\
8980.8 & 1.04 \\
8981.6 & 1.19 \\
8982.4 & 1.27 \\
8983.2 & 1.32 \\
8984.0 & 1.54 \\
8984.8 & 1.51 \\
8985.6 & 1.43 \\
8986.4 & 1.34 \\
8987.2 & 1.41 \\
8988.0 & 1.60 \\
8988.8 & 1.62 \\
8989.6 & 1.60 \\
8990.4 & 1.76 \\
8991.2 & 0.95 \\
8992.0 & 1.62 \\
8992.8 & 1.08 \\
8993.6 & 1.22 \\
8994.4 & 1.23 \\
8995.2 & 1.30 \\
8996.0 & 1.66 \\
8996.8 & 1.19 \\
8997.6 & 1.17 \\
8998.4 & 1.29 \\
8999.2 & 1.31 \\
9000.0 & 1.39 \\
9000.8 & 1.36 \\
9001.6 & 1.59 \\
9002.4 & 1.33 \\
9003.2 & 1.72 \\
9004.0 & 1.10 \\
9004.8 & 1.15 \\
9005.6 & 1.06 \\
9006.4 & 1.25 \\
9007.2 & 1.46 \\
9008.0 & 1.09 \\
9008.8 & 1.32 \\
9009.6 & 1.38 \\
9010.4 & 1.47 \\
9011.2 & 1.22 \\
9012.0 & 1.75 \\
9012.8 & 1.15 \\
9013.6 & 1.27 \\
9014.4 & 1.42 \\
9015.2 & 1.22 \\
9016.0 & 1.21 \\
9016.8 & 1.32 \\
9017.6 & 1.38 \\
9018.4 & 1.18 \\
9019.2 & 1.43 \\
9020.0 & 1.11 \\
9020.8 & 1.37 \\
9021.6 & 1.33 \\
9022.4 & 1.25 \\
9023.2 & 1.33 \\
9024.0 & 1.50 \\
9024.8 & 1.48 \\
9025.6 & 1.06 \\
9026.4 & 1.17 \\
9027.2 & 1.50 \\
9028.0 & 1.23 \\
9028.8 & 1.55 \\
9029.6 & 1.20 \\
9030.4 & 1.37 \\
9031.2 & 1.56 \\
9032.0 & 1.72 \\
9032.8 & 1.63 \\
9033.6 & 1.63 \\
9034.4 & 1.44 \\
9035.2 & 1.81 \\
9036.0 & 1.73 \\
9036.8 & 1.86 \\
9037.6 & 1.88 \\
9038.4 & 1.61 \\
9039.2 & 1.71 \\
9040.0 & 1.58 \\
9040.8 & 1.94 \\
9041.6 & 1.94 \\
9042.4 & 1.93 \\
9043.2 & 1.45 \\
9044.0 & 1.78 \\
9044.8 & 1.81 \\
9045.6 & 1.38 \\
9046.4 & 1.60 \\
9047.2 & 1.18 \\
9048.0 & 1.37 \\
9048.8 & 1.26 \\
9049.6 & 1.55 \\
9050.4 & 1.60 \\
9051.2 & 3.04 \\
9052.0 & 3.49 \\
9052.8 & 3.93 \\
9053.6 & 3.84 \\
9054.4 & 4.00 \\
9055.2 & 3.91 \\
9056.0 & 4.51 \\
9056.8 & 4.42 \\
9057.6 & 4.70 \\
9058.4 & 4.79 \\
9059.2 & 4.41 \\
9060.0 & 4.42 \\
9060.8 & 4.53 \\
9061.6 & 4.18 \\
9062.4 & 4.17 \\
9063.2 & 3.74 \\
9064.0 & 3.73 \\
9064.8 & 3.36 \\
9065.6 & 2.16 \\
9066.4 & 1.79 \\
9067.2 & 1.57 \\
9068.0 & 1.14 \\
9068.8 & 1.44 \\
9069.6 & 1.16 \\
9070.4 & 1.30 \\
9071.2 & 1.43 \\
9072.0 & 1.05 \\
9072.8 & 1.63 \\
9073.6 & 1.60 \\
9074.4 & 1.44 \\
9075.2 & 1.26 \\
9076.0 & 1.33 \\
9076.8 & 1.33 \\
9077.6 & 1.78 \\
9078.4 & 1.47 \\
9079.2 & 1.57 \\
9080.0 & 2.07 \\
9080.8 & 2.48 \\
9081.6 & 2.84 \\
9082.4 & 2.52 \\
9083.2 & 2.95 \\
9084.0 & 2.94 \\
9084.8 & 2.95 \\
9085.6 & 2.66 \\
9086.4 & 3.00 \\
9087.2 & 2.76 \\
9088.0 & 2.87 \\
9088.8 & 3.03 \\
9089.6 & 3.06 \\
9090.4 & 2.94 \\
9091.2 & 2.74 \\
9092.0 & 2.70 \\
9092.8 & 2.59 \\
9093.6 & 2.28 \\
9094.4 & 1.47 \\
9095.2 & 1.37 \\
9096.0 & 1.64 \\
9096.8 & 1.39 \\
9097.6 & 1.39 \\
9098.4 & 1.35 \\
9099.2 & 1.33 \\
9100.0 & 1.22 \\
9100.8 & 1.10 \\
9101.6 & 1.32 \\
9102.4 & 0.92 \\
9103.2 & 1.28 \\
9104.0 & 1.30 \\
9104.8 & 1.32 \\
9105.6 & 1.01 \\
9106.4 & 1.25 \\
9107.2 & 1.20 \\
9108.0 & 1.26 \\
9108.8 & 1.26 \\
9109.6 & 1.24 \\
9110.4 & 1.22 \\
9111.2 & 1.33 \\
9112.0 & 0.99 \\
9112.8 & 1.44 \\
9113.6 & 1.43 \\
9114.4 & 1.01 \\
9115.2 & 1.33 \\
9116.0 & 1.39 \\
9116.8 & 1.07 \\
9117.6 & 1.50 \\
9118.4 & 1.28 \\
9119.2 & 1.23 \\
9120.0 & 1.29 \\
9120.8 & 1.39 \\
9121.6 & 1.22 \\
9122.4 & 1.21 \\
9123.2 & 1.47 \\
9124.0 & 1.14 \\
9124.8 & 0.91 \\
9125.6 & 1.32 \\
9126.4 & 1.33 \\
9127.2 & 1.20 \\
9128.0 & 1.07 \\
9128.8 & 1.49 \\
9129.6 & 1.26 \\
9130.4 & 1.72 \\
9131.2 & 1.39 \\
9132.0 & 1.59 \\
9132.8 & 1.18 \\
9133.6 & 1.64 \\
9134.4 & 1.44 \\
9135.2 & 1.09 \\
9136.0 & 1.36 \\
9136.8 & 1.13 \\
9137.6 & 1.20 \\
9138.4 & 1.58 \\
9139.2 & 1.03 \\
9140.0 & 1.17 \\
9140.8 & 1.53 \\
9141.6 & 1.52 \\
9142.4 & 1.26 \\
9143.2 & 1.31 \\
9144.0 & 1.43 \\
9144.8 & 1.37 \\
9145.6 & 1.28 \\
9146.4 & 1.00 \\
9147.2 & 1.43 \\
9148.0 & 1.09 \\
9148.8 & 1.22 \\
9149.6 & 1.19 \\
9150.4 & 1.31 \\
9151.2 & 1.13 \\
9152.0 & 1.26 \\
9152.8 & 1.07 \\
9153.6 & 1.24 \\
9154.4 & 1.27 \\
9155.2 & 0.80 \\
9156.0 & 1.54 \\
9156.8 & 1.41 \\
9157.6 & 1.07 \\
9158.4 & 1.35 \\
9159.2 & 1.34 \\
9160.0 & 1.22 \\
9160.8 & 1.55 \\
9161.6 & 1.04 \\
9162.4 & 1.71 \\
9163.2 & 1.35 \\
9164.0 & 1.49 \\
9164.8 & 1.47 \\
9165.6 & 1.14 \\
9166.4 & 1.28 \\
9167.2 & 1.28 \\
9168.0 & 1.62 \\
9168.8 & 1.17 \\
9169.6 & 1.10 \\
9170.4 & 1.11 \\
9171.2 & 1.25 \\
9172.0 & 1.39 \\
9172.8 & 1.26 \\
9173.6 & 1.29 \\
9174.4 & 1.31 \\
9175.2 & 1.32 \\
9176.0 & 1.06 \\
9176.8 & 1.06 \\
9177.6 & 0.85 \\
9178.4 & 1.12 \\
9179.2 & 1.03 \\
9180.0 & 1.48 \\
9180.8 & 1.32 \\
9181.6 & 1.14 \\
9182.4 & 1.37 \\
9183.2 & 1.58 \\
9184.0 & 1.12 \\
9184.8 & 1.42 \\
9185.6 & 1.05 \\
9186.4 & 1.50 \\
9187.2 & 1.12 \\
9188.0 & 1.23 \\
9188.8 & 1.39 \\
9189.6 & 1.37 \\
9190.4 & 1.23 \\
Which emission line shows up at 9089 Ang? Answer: [N II] 6583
